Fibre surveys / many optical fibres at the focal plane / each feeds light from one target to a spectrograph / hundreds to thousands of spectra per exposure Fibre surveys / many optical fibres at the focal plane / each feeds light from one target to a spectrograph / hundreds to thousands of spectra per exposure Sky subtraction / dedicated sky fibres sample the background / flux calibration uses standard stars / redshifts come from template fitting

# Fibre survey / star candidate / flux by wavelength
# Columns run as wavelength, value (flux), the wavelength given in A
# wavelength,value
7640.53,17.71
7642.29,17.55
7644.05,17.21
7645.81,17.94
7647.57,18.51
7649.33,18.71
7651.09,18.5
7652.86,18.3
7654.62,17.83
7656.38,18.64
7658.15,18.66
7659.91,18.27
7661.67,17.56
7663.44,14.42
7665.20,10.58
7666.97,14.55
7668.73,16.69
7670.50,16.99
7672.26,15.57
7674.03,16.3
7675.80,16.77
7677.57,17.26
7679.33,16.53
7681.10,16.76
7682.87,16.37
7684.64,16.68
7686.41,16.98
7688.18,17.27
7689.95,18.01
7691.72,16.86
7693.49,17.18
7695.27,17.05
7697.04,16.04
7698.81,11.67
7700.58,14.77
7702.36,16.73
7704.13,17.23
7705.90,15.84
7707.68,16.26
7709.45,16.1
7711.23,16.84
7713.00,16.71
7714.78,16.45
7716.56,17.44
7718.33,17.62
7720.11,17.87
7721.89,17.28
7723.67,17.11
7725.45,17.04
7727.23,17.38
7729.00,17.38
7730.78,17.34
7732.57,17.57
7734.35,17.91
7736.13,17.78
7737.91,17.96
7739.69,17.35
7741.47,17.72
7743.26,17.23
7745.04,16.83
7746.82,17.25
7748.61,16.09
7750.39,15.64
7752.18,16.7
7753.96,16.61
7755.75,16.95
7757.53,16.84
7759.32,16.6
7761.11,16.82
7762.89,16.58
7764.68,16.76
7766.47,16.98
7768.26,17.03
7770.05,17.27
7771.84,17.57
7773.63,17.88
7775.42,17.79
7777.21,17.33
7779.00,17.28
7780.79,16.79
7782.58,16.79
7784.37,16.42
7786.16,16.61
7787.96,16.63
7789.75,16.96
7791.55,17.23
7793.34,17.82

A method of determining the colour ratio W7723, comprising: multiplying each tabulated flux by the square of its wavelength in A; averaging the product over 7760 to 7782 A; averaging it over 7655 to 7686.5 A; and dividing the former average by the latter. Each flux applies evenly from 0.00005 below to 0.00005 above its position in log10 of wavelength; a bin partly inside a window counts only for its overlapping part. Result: 1.07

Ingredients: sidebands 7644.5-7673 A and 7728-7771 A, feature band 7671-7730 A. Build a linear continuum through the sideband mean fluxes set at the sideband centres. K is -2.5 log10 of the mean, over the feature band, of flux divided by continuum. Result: 0.02 mag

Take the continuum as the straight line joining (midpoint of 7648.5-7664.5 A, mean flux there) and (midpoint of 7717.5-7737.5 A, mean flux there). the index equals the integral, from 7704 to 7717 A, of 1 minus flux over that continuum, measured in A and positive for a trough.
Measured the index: 0.8 A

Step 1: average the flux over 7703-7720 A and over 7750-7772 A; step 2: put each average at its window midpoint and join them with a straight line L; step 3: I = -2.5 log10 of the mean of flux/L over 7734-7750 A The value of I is -0.03 mag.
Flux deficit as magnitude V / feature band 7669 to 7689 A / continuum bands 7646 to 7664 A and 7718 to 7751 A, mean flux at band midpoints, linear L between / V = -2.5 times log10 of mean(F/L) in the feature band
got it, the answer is 0.07 mag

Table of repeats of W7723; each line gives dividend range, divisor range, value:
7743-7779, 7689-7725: 1.04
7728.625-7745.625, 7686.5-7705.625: 1.09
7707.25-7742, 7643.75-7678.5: 1.04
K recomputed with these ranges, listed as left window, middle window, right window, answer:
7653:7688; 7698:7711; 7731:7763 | 0.08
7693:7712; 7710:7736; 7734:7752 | -0.05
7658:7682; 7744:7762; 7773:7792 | 0.01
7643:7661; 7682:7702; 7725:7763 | 0.09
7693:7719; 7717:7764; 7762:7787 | -0.03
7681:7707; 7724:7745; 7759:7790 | -0.05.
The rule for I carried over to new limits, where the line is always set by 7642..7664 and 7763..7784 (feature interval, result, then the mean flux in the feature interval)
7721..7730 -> 0.014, 17.2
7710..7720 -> 0.031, 17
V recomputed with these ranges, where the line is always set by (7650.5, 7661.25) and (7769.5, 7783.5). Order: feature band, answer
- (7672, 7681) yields 0.10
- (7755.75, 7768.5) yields 0.04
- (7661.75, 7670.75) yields 0.23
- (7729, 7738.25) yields 0.00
